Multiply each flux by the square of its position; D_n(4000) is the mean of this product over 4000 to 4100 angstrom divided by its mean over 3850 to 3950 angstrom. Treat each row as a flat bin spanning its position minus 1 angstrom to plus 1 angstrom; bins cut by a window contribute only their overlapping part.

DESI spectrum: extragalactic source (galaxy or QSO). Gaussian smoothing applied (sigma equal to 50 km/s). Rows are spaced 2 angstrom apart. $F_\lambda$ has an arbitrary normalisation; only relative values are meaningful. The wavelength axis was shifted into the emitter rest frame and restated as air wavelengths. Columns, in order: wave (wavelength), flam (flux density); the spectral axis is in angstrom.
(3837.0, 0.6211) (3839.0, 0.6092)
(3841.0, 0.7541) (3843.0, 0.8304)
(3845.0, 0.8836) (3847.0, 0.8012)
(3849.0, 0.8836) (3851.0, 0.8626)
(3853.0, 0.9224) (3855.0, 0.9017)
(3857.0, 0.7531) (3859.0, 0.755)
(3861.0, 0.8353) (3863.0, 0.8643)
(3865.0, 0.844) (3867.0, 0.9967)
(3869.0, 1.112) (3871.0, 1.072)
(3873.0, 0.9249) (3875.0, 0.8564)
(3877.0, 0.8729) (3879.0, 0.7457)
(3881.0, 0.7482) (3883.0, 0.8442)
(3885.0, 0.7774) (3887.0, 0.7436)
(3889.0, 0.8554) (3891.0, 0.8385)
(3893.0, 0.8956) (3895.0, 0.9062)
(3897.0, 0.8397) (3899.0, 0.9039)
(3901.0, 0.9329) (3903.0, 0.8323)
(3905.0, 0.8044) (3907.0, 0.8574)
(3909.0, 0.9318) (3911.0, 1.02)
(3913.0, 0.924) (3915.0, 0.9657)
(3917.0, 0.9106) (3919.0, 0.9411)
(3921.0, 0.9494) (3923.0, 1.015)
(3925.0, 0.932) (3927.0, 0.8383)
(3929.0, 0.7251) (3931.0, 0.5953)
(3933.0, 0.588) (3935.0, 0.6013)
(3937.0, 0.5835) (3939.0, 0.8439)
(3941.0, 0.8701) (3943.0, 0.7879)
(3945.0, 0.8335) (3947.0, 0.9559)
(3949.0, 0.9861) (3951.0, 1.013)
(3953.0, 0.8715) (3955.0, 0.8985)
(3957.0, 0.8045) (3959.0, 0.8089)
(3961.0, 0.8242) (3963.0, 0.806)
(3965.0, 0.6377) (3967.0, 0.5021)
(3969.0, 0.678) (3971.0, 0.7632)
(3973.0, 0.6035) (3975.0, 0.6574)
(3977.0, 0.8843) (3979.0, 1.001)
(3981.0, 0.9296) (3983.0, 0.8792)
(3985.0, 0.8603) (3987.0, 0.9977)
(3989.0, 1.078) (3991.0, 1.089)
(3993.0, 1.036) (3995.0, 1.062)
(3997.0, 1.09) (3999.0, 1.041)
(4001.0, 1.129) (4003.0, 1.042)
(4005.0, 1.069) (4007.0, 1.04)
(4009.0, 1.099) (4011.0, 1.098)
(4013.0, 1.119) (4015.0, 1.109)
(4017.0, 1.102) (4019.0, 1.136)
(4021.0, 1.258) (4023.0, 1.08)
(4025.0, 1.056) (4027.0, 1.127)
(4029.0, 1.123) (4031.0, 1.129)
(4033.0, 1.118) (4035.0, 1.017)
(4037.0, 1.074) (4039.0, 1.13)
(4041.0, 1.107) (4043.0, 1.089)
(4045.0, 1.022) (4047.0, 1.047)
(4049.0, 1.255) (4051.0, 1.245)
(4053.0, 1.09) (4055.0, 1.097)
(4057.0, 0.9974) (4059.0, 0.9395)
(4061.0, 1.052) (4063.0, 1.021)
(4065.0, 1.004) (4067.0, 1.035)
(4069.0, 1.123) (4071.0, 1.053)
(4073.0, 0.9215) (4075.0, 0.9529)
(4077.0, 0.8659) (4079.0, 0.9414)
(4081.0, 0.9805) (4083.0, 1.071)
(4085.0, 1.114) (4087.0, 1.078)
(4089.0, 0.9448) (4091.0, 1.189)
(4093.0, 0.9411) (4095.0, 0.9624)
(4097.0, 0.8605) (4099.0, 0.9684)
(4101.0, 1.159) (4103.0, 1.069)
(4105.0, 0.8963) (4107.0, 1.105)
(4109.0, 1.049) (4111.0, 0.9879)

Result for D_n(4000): 1.3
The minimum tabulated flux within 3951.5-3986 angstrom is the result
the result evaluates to 0.5021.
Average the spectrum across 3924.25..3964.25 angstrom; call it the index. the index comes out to 0.807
